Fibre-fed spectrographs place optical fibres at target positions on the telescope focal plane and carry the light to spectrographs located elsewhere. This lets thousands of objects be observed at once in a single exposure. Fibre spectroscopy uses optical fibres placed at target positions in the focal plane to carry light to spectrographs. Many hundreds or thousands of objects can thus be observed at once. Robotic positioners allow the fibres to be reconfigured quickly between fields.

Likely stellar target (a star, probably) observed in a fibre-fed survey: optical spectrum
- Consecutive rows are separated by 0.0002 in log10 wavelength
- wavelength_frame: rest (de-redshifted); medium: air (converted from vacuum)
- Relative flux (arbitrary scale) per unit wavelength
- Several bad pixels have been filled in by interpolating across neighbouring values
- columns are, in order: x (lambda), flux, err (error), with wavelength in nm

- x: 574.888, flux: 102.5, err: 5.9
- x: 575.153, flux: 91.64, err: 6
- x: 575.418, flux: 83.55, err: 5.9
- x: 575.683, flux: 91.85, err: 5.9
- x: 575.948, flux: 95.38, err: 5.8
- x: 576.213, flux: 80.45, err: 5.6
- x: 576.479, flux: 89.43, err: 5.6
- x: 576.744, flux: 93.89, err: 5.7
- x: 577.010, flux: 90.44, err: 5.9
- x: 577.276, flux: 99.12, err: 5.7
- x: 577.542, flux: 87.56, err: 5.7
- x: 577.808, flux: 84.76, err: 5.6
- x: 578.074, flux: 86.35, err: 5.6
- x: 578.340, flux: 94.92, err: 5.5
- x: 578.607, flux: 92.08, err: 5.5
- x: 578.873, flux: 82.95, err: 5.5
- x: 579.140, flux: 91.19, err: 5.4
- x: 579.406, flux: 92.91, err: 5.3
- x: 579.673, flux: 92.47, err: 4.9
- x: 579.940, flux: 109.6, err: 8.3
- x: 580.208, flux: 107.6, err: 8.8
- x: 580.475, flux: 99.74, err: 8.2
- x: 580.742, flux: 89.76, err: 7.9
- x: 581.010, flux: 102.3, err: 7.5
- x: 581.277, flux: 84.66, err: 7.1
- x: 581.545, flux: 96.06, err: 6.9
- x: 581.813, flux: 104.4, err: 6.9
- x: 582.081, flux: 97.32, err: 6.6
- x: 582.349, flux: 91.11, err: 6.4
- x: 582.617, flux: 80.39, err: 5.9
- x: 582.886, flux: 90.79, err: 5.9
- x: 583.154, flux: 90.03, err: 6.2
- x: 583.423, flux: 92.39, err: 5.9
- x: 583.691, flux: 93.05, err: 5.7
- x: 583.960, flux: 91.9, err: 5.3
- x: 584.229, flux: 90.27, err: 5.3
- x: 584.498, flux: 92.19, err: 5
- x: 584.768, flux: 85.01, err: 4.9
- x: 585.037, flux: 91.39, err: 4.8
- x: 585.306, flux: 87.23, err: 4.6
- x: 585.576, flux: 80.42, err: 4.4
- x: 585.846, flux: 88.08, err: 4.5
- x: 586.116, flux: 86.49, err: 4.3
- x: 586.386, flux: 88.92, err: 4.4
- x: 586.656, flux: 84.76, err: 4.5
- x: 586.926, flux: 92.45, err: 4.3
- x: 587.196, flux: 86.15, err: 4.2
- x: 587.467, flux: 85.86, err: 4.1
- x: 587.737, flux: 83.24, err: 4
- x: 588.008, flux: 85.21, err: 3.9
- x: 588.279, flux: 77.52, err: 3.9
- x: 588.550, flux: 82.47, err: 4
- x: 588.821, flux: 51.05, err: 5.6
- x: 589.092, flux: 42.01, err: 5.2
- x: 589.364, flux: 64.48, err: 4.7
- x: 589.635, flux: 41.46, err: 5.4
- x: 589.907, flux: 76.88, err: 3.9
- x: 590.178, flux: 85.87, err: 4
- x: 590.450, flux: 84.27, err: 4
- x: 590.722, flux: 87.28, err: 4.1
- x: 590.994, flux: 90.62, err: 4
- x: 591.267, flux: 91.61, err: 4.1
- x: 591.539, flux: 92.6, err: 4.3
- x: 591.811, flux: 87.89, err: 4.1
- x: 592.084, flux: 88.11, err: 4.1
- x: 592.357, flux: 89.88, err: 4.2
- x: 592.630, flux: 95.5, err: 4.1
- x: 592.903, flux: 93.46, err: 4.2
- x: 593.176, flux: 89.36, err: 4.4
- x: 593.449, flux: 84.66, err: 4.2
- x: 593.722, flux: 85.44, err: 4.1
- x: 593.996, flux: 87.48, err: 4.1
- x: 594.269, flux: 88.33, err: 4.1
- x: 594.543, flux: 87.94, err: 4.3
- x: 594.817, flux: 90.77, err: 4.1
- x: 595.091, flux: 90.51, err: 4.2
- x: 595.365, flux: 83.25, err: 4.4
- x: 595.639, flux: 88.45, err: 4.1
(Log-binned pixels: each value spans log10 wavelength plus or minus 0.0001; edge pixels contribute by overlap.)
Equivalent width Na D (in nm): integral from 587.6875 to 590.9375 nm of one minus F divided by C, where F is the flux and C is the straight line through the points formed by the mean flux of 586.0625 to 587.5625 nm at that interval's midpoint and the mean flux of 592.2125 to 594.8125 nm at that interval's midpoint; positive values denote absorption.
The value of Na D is 0.60 nm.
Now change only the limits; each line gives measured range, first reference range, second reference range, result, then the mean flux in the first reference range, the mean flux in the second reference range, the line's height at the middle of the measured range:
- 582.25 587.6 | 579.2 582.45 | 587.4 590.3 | -0.34 nm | 97.3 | 70.1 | 83.4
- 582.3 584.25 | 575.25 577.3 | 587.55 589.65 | -0.32 nm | 90.1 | 67.8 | 77.4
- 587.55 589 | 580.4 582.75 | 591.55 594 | 0.25 nm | 93.9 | 89.3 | 91.2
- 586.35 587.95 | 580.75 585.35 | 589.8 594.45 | 0.06 nm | 91.8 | 88.3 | 90.2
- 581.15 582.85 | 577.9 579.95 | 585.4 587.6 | -0.05 nm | 91.7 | 86.6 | 89.6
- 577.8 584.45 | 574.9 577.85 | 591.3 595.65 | -0.24 nm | 90.5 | 89.1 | 90.1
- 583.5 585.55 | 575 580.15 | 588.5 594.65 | -0.08 nm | 91.4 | 81.2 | 86.3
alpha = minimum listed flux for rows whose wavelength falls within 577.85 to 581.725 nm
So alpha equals 82.95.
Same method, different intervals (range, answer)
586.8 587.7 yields 85.86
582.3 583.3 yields 80.39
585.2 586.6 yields 80.42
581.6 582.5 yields 91.11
